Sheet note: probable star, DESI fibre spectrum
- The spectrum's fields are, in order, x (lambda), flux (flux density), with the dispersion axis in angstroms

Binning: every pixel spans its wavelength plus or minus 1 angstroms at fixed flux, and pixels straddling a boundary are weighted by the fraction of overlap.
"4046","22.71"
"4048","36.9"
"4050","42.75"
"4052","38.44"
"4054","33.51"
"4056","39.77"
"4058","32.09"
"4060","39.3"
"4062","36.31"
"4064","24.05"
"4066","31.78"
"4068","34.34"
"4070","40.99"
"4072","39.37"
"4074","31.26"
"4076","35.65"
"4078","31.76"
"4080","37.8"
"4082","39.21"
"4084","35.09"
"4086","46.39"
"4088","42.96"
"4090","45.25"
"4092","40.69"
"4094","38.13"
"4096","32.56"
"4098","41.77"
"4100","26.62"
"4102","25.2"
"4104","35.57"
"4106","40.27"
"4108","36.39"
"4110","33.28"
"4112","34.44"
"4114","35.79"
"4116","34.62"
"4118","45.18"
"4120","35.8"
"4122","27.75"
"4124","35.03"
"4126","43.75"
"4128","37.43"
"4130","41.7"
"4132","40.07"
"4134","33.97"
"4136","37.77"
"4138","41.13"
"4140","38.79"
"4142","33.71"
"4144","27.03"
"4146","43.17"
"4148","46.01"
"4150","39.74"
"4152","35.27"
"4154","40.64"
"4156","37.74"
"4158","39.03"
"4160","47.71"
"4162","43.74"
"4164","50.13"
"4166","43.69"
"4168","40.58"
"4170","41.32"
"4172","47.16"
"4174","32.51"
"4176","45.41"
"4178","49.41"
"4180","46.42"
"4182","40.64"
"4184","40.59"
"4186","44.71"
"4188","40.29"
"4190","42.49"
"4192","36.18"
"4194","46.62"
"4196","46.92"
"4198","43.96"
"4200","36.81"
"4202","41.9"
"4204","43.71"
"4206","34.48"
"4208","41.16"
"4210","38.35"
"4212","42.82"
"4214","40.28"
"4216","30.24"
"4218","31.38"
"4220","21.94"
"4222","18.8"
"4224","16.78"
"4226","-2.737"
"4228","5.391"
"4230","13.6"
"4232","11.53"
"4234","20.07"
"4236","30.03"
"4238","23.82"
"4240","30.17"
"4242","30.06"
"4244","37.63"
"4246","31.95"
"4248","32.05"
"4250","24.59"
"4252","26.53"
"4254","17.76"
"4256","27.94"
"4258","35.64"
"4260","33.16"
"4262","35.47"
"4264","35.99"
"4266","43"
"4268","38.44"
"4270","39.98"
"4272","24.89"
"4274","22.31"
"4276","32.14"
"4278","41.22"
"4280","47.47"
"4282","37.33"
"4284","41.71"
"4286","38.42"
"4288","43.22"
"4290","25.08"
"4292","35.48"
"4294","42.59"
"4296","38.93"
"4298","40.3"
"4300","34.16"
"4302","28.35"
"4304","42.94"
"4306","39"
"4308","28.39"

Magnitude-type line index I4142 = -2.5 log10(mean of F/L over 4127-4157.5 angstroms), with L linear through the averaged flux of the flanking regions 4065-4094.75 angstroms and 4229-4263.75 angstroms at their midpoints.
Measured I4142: -0.13 mag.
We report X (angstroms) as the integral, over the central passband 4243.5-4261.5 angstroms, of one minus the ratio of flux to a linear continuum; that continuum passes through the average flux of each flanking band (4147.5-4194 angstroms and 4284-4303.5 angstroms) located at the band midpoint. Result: 4.2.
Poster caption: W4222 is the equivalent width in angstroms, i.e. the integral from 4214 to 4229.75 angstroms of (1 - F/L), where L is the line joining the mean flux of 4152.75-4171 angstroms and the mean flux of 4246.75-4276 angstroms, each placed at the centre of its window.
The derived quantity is 7.6 angstroms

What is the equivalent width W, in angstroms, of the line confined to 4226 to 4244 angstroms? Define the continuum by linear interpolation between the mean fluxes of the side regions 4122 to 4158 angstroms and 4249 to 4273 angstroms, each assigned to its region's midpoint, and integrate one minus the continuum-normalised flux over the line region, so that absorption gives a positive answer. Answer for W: 7.0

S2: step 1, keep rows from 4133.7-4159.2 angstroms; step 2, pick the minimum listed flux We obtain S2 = 27.03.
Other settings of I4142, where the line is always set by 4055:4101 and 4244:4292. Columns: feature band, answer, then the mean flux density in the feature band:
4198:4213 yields -0.156 mag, 40.2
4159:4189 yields -0.231 mag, 43.6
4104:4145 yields -0.021 mag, 36.7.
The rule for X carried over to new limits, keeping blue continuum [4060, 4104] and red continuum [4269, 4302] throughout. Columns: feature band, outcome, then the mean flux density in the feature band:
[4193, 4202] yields -1.78 angstroms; 43.4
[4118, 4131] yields -0.50 angstroms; 37.5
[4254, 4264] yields 1.24 angstroms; 31.8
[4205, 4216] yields -0.71 angstroms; 38.6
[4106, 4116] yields 0.19 angstroms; 35.5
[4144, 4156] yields -1.11 angstroms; 39.5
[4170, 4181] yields -2.34 angstroms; 43.9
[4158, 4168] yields -2.43 angstroms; 45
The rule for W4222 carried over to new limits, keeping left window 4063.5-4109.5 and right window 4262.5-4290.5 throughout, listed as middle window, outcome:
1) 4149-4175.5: -3.7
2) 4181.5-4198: -2.7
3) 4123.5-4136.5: -0.8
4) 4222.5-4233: 7.8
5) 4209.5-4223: 1.8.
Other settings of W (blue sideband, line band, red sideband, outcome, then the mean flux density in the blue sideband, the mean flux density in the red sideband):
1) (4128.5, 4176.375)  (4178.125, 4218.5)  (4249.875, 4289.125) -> -2.9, 40.2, 34.5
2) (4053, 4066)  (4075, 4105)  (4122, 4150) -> -1.2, 34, 38.1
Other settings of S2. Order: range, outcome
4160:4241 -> -2.737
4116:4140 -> 27.75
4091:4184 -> 25.2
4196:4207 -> 34.48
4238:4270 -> 17.76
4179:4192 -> 36.18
